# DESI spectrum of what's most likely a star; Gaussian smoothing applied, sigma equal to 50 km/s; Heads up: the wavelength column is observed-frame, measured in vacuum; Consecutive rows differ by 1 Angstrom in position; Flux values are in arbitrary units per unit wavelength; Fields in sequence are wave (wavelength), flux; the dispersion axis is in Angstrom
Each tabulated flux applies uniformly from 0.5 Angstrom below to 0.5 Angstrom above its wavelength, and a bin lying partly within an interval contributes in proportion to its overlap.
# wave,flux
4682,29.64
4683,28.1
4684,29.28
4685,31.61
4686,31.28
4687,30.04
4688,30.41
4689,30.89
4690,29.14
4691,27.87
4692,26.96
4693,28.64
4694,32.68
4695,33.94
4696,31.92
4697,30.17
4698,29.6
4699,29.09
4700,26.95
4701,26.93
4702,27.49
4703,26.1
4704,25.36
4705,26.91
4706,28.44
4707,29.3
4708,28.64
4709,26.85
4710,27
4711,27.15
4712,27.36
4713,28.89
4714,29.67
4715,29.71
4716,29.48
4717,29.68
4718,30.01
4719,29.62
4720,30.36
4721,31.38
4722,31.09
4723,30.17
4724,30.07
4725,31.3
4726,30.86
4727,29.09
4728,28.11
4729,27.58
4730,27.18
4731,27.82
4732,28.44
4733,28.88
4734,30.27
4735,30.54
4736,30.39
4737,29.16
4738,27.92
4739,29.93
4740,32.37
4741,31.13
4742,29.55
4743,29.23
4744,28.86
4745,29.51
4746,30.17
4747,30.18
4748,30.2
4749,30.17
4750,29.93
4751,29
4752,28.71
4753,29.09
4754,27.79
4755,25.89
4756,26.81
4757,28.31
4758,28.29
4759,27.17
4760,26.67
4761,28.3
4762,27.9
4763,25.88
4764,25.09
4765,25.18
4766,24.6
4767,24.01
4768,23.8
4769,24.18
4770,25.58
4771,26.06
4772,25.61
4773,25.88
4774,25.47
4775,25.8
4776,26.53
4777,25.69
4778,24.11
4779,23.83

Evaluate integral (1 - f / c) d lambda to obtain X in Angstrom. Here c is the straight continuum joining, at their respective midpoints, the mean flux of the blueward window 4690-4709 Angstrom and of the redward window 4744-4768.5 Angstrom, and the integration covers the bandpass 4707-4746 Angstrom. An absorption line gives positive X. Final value -1.63 Angstrom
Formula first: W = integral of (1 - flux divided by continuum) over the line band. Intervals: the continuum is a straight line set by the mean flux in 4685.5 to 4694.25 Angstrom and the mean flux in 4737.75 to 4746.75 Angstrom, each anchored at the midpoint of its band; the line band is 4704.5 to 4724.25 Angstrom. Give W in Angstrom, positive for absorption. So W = 0.5 Angstrom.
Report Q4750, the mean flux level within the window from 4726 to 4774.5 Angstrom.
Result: 28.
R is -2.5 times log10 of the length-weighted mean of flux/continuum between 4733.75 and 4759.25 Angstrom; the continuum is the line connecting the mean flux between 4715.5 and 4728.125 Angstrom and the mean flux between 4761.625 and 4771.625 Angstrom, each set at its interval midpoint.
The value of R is -0.07 mag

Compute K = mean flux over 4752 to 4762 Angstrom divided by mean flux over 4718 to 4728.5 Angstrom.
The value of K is 0.9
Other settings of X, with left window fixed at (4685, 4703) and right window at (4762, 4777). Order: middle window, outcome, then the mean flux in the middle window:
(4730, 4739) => -0.6 Angstrom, 29.1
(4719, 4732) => -0.8 Angstrom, 29.5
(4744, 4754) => -1.1 Angstrom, 29.5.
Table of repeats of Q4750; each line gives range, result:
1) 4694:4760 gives 29.1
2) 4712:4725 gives 30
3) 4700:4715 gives 27.6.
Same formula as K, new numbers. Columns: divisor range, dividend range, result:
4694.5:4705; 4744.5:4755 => 1.02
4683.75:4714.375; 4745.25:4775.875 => 0.94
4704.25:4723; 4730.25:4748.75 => 1.02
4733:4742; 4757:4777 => 0.86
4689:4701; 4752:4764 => 0.92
